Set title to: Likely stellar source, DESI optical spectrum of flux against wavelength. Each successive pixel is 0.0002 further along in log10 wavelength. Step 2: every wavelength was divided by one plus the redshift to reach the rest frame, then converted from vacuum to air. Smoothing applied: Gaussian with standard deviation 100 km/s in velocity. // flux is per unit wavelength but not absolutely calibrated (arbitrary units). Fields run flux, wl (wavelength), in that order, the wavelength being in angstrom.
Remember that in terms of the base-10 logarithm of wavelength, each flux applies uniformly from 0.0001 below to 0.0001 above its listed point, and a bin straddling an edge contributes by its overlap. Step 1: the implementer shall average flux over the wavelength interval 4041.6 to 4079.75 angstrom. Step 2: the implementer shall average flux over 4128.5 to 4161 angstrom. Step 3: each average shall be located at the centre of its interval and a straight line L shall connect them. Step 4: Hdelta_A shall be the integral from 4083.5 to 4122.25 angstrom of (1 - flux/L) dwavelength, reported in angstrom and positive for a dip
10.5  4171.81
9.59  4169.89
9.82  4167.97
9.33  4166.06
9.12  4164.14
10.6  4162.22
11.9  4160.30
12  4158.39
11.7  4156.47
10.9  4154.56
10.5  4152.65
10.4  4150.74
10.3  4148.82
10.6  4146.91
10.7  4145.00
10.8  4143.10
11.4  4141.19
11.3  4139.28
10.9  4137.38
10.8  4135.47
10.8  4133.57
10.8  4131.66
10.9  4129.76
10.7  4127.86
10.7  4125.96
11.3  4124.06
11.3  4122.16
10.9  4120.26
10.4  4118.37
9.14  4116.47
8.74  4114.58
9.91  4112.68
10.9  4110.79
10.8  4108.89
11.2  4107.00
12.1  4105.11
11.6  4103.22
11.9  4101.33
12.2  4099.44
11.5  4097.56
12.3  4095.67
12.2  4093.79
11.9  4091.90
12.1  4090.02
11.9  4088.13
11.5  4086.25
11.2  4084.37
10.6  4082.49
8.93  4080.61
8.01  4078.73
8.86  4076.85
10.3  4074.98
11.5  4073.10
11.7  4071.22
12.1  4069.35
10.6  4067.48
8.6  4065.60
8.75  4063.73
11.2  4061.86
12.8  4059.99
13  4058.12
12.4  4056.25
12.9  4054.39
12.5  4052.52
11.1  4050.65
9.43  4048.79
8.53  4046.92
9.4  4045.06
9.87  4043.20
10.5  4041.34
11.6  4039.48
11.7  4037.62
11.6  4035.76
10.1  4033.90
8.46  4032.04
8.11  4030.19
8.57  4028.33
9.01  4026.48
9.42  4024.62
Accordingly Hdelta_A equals -1.4 angstrom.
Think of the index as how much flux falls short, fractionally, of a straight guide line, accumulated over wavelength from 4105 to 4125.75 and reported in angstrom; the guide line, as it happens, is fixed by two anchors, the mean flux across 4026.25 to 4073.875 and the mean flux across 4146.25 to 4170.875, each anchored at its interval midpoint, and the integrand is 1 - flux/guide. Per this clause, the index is 0.03 angstrom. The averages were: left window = 10.6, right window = 10.5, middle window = 10.6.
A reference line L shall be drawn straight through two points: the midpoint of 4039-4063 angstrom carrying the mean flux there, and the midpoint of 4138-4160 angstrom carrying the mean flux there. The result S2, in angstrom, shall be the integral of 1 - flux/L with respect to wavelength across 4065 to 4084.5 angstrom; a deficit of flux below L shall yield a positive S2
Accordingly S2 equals 1.6 angstrom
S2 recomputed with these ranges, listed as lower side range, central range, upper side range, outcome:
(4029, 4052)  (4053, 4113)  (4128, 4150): -4.63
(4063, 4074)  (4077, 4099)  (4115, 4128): -1.01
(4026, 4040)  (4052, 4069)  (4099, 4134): -2.05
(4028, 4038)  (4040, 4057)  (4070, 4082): -1.62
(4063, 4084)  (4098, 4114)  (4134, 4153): -1.38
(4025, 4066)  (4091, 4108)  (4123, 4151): -1.89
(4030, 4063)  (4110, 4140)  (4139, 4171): 0.33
